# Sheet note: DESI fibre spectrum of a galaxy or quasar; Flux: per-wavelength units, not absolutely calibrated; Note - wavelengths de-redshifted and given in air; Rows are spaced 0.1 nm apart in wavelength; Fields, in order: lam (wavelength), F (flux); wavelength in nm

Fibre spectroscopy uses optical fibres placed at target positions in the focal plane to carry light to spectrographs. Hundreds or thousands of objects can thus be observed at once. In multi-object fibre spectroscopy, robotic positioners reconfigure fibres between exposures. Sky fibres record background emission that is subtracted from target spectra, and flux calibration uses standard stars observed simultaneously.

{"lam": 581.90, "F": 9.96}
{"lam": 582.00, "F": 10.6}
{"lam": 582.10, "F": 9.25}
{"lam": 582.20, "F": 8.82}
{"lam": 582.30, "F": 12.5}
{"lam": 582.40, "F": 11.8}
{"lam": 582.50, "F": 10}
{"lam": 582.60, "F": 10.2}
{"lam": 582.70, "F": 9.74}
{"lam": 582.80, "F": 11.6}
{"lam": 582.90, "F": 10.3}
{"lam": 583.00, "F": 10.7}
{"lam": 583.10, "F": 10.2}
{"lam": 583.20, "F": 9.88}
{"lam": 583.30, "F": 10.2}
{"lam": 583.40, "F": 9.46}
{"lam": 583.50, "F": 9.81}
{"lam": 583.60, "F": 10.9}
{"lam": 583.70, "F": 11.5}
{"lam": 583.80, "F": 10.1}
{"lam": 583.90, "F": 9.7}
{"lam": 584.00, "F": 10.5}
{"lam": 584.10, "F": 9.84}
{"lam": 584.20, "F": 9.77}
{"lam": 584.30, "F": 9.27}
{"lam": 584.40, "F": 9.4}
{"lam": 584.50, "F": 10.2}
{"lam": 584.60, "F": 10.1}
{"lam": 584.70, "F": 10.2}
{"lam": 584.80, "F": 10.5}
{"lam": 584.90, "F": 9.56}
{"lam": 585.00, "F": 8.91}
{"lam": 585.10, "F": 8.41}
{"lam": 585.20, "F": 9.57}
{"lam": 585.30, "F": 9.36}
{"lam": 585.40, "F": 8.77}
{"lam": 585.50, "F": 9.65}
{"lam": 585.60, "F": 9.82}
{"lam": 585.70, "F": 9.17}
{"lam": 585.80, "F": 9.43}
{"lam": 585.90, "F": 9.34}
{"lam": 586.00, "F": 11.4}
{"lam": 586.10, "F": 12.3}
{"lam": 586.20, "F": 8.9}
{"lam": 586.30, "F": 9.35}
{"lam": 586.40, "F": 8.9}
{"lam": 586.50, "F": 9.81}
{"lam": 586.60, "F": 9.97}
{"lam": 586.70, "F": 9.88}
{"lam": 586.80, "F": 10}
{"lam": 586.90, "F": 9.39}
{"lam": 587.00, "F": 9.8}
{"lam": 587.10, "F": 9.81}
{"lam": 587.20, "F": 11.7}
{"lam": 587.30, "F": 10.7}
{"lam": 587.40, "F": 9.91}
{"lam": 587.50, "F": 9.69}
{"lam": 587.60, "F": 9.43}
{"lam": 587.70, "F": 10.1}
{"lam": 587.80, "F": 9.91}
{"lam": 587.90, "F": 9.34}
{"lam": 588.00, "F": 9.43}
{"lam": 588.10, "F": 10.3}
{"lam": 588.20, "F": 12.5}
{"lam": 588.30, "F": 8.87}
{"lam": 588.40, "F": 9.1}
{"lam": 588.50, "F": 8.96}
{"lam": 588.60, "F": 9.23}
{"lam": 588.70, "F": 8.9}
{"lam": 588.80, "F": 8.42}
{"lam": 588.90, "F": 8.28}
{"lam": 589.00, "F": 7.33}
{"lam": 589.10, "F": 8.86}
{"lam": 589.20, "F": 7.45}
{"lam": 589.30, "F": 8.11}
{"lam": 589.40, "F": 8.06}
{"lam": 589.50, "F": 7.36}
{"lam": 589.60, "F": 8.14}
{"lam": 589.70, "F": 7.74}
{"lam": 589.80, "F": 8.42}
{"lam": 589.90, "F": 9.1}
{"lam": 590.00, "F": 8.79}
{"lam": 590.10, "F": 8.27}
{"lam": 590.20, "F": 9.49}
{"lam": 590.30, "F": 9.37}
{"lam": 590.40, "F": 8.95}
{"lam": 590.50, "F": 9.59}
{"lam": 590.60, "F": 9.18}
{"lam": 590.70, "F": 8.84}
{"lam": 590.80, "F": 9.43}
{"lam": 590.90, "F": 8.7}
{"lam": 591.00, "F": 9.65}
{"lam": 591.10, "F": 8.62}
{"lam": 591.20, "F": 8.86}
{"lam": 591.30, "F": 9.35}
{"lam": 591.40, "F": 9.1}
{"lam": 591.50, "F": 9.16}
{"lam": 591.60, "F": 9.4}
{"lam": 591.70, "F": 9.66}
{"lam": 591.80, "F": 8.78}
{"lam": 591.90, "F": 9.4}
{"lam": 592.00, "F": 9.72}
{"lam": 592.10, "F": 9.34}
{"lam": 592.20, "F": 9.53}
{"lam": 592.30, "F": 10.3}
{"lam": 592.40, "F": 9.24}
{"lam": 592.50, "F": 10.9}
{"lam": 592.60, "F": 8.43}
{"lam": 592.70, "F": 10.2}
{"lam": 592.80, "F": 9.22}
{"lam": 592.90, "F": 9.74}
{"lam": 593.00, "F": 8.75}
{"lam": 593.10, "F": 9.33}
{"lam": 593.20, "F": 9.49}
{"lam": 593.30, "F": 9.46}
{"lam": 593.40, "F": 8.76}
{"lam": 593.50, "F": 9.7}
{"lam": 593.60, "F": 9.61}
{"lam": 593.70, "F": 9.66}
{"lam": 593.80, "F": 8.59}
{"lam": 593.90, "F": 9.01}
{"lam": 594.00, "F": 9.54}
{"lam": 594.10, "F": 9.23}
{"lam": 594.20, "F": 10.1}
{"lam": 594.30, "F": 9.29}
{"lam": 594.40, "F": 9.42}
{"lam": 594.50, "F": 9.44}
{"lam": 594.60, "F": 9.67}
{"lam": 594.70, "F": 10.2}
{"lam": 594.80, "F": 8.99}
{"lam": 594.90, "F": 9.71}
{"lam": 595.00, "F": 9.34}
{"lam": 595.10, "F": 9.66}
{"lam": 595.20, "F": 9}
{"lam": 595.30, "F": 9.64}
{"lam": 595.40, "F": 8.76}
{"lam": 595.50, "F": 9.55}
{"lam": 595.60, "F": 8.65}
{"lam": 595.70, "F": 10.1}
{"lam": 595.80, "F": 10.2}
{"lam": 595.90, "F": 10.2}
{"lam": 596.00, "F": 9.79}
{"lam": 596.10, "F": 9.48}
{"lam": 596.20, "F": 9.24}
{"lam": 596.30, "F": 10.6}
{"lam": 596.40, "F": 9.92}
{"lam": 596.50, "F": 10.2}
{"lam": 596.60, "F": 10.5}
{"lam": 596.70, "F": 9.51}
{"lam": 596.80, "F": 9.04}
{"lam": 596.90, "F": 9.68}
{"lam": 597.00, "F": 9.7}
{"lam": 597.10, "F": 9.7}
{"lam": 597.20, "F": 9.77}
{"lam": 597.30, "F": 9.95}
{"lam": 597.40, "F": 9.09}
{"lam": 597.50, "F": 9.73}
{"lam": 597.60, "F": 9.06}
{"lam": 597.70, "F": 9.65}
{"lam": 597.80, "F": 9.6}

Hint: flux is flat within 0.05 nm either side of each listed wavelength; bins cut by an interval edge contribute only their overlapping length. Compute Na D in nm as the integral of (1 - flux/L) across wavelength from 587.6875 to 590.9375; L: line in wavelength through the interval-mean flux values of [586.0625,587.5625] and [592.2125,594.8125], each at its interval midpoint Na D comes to 0.294 nm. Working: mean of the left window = 9.98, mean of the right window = 9.48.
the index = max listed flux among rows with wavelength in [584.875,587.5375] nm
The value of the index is 12.3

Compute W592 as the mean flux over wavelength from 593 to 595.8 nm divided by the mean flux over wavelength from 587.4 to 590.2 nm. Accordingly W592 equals 1.05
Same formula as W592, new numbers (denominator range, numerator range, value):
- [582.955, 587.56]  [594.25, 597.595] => 0.97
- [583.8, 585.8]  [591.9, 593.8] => 0.99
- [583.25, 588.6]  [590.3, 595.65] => 0.95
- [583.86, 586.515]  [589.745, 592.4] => 0.95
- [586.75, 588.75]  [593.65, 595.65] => 0.95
